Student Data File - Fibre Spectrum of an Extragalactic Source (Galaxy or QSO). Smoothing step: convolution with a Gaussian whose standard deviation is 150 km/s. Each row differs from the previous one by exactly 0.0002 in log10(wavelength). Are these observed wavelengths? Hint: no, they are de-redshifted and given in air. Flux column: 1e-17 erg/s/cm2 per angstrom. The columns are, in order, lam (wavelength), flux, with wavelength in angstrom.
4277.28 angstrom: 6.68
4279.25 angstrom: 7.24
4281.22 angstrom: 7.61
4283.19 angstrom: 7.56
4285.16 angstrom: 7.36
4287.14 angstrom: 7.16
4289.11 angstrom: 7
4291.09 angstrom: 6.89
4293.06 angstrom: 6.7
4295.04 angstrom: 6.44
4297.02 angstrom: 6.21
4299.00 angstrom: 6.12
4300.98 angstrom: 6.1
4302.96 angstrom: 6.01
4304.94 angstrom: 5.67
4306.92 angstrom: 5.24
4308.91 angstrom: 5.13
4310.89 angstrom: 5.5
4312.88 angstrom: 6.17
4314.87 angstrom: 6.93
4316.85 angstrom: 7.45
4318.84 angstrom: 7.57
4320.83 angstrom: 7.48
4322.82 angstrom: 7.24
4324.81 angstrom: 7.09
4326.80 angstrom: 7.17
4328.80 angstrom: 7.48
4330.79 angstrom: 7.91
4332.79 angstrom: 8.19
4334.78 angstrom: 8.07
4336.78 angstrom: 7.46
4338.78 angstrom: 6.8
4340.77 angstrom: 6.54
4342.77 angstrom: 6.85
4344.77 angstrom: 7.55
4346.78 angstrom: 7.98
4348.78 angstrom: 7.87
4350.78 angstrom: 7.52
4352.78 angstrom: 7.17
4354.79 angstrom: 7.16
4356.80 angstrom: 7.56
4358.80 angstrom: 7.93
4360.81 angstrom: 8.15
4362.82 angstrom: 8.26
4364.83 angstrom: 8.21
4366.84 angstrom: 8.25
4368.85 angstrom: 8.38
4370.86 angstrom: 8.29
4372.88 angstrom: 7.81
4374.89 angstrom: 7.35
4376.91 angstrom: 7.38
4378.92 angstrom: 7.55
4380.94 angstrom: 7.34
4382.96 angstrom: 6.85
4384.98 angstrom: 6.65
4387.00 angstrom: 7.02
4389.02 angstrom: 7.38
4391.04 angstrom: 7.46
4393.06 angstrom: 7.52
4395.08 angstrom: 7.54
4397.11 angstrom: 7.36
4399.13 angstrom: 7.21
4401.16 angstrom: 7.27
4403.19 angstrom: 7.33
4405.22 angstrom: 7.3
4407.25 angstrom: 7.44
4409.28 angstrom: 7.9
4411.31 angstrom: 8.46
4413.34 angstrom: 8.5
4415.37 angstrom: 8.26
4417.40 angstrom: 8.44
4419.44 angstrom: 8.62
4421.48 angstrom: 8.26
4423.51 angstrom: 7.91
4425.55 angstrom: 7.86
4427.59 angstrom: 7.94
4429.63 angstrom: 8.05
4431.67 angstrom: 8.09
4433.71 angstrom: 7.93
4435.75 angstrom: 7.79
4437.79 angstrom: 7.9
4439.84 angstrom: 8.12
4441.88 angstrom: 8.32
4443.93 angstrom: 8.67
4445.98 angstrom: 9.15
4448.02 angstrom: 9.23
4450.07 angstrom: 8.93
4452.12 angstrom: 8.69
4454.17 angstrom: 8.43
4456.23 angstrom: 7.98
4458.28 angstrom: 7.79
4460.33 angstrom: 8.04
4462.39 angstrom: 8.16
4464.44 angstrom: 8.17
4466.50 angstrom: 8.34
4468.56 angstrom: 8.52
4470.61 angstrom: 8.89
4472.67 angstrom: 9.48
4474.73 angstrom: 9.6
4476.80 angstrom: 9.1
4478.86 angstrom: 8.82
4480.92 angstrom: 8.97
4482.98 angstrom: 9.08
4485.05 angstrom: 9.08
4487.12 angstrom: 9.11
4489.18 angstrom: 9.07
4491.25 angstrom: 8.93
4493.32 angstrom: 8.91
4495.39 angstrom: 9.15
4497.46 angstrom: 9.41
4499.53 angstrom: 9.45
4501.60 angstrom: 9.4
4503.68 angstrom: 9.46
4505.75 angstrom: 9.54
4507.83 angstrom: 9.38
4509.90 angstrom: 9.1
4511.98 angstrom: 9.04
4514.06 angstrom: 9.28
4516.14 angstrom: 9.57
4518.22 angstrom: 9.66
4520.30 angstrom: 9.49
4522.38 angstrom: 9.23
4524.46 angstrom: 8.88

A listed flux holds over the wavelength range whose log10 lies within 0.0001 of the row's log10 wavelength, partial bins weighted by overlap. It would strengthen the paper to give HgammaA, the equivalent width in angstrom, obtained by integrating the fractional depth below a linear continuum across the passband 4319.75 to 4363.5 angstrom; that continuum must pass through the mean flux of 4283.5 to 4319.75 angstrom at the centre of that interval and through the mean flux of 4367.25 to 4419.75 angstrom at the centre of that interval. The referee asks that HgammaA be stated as -3.5 angstrom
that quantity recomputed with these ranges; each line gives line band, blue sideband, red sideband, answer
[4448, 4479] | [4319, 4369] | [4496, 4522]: 1.0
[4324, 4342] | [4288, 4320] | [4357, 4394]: -1.4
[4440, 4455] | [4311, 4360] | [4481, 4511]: -0.2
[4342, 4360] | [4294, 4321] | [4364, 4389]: -1.1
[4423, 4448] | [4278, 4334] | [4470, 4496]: 0.9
